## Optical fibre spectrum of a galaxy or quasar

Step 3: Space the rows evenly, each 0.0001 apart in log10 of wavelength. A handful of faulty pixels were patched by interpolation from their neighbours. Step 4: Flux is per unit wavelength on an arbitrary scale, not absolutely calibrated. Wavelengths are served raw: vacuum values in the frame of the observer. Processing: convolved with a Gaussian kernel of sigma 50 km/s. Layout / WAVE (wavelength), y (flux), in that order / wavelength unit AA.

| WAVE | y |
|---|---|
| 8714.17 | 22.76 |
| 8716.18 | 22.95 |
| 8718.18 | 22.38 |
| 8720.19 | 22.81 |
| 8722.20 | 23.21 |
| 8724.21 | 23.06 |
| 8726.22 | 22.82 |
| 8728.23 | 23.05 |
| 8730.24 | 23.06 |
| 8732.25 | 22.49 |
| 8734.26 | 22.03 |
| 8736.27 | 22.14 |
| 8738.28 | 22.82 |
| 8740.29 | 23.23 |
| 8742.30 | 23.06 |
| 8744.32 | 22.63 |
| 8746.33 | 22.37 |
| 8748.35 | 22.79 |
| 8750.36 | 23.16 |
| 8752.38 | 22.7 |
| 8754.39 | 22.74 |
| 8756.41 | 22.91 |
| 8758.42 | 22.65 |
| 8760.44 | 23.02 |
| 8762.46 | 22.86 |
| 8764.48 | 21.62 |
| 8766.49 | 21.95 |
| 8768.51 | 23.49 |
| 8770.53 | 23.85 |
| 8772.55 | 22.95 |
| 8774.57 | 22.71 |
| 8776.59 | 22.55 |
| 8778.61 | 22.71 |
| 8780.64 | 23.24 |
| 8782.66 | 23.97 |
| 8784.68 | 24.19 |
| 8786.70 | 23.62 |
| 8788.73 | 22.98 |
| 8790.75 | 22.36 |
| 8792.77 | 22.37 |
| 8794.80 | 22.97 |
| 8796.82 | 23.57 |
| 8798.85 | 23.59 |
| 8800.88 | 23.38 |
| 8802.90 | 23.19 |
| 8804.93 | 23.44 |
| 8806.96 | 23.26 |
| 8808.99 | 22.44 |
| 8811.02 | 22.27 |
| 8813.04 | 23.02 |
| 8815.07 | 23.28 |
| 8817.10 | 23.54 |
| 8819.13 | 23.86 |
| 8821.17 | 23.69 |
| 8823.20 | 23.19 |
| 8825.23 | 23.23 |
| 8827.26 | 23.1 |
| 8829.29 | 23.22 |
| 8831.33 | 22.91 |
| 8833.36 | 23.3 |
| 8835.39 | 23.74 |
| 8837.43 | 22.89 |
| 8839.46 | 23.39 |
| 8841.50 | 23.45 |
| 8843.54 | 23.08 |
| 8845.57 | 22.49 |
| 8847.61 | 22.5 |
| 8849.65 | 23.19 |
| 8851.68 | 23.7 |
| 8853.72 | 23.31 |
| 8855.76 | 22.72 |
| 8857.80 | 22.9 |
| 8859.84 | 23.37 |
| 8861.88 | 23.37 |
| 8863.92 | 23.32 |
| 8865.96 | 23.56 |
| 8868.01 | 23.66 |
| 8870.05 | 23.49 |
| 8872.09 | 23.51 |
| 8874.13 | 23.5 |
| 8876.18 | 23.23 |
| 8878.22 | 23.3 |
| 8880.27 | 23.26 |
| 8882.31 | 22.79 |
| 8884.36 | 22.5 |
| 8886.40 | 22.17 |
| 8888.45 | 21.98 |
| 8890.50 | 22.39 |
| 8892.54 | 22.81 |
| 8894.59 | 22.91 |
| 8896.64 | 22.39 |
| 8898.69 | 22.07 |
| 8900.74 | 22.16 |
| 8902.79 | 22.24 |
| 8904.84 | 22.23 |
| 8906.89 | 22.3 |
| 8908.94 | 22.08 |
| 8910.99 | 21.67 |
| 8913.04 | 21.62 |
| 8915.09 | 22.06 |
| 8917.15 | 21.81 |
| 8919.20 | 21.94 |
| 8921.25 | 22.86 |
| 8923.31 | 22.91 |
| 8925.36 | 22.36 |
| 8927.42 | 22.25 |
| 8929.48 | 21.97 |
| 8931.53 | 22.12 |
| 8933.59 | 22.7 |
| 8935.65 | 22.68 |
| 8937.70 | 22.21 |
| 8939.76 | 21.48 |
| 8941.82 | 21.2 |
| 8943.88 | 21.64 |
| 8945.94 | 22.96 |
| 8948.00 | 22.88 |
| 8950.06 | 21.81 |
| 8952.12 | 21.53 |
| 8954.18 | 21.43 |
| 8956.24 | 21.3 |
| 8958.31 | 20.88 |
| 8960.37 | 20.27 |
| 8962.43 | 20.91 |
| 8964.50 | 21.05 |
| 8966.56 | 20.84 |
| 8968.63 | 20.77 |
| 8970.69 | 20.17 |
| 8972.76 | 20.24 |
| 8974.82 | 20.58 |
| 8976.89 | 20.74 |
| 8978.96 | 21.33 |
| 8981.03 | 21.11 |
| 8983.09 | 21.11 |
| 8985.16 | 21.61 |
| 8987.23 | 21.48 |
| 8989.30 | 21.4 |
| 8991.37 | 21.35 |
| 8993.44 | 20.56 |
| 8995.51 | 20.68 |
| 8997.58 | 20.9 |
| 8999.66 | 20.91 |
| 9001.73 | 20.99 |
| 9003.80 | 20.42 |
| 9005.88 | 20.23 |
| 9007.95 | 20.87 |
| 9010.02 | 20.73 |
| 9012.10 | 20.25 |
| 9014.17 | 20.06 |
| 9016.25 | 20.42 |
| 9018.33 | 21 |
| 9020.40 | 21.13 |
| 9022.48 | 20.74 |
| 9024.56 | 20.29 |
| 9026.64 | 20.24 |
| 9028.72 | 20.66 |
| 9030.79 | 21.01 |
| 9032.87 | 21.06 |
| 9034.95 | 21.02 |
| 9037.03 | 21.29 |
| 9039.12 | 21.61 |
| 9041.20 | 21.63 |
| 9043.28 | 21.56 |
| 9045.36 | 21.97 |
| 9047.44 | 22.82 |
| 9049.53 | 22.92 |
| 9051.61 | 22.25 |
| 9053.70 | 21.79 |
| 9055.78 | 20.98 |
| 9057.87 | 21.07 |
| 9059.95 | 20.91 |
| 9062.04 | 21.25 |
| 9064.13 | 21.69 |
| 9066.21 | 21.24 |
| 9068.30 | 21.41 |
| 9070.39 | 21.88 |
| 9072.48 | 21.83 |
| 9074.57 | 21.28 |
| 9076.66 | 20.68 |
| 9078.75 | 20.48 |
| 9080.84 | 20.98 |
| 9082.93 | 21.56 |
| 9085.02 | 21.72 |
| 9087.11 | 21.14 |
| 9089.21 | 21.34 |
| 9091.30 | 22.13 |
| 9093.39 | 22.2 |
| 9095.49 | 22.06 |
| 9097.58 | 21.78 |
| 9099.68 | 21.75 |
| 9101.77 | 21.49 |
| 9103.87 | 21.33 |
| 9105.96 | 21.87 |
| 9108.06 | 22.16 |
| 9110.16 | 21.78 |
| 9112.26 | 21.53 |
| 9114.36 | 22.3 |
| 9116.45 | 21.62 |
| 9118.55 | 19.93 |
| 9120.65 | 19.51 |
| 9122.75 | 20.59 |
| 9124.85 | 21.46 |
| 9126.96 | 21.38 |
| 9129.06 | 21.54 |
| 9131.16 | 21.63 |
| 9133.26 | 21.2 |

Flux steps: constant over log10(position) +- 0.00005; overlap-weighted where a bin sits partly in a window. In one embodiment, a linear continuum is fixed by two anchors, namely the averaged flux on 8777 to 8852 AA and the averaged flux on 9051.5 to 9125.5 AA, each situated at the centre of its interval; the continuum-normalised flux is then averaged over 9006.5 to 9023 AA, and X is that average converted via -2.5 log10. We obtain 0.06 mag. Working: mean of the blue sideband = 23.2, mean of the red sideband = 21.4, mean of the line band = 20.6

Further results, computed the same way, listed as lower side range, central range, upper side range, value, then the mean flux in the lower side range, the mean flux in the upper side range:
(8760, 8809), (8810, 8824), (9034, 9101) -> -0.018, 23.1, 21.6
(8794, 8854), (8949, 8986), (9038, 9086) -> 0.061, 23.2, 21.5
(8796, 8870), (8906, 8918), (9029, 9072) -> 0.034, 23.2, 21.6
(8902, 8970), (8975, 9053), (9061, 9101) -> 0.029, 21.8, 21.5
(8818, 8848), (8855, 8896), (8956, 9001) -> -0.023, 23.2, 20.9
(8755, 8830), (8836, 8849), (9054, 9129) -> -0.009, 23.1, 21.4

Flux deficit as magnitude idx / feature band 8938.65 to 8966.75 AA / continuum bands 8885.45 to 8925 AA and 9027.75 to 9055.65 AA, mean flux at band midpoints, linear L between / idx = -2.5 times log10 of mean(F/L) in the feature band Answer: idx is 0.03 mag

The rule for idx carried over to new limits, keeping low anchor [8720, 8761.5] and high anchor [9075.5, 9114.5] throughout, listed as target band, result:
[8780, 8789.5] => -0.05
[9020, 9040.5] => 0.05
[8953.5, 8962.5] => 0.06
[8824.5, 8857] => -0.03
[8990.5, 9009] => 0.06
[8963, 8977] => 0.07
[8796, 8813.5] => -0.03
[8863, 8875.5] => -0.05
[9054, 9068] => 0.02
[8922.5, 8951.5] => 0.00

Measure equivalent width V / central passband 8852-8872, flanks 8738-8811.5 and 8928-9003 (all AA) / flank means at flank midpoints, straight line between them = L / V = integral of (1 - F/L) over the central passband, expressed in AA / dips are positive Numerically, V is -1.0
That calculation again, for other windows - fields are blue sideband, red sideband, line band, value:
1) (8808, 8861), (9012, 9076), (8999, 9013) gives 0.6 AA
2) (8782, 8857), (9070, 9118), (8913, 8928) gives 0.2 AA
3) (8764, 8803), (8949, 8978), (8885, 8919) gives -0.8 AA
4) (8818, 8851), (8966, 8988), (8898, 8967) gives -0.9 AA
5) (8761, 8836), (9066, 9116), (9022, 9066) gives 0.9 AA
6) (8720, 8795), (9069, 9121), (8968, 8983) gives 0.8 AA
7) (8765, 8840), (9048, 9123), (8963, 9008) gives 2.4 AA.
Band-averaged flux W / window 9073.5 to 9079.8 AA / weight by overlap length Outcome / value 20.8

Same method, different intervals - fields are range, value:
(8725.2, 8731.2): 23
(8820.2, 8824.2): 23.4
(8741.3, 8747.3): 22.7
